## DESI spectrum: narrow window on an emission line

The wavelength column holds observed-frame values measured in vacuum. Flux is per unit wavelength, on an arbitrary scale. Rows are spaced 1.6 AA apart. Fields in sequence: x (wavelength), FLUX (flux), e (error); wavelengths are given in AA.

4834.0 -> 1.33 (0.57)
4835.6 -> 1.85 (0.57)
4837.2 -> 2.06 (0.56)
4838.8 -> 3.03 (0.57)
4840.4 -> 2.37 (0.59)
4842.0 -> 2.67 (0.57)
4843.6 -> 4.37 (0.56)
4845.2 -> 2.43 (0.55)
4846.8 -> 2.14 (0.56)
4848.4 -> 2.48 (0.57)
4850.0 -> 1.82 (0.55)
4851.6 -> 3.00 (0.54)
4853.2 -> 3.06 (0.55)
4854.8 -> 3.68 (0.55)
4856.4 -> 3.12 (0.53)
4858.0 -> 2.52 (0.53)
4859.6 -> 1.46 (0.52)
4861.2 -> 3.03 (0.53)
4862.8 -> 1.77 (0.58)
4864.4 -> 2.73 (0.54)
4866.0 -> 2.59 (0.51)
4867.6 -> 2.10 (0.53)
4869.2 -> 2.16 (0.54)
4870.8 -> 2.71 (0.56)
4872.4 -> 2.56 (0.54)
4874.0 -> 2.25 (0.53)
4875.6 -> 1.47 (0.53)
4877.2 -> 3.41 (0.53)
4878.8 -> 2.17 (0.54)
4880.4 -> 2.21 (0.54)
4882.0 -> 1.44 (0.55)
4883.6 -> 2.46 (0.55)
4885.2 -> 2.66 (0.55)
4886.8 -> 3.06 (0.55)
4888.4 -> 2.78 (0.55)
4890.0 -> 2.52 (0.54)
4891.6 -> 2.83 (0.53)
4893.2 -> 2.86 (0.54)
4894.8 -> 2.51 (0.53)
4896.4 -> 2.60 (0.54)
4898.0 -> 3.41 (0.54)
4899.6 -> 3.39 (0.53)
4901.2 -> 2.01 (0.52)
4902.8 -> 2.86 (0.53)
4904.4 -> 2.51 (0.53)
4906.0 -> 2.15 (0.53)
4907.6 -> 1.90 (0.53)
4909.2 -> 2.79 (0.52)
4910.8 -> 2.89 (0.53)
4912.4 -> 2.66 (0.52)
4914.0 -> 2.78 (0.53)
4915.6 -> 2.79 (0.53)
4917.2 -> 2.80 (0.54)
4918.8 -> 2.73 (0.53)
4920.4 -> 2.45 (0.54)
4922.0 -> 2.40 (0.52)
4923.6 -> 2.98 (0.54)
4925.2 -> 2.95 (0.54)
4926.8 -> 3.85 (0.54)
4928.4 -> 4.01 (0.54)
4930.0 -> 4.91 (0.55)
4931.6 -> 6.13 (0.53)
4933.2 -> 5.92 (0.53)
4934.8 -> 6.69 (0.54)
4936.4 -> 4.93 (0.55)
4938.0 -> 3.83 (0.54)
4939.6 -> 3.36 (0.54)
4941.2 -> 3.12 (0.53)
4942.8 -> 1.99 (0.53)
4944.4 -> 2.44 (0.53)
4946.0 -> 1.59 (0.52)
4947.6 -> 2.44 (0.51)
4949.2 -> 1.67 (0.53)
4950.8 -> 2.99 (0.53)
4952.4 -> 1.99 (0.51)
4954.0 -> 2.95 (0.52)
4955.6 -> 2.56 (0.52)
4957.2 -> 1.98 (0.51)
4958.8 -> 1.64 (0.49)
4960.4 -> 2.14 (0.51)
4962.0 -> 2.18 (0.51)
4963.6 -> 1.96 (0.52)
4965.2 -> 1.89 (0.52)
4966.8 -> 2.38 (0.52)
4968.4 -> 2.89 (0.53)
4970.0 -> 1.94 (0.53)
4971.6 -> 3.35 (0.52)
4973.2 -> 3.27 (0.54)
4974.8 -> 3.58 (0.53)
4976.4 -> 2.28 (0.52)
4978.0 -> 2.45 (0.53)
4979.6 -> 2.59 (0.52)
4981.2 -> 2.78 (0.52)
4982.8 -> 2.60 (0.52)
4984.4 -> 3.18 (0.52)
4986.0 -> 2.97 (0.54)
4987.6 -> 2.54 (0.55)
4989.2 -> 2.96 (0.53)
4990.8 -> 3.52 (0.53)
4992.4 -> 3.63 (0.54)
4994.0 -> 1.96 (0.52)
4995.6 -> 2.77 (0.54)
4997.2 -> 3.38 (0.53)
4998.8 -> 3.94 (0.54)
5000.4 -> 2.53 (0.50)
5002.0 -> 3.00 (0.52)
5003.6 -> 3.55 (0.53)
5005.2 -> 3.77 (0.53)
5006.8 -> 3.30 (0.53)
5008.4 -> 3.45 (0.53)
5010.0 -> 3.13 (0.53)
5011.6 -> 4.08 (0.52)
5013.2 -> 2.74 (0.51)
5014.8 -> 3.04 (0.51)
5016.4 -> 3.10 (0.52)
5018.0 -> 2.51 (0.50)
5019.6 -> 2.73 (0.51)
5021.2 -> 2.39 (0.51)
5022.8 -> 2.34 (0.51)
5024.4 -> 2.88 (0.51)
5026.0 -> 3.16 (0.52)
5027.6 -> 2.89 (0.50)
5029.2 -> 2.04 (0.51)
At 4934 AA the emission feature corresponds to [O II]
